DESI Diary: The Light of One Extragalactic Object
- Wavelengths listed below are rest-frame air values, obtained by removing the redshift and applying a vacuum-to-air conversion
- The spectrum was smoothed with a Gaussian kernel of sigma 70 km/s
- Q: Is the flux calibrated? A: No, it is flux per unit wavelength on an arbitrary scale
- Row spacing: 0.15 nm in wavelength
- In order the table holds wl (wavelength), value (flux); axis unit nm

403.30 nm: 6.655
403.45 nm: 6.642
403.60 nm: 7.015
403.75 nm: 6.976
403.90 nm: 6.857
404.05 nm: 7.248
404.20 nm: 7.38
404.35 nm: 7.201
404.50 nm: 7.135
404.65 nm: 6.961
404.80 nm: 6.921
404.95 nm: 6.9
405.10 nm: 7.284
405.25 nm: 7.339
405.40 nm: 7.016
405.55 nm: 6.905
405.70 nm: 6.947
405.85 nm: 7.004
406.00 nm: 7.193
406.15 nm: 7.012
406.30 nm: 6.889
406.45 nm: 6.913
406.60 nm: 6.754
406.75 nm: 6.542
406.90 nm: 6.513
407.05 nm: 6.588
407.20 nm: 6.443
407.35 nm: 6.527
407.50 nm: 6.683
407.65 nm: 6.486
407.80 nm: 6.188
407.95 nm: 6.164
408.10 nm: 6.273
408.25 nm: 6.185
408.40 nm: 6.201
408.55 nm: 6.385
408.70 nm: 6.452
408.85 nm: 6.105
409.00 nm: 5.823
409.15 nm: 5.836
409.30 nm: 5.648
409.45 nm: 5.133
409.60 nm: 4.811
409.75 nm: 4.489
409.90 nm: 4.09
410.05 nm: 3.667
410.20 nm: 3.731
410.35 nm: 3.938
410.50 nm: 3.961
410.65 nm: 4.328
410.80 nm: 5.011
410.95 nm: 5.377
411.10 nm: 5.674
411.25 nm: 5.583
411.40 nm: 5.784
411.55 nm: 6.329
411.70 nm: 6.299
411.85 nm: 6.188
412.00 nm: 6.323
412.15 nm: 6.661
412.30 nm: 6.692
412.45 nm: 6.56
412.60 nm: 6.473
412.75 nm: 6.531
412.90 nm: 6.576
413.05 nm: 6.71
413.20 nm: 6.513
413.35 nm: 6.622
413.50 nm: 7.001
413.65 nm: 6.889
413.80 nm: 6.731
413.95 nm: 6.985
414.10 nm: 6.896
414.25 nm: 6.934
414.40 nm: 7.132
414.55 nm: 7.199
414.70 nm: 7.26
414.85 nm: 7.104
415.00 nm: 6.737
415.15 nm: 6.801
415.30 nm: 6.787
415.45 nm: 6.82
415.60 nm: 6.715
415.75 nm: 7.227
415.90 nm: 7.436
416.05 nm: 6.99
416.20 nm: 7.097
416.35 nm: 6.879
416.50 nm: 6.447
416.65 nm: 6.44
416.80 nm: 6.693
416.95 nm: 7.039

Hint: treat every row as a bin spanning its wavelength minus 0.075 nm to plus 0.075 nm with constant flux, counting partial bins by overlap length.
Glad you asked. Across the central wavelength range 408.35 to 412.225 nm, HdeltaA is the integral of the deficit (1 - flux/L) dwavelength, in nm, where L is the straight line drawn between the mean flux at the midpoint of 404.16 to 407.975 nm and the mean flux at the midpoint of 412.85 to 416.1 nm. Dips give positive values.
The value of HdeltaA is 0.85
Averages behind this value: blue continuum 6.85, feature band 5.37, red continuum 6.91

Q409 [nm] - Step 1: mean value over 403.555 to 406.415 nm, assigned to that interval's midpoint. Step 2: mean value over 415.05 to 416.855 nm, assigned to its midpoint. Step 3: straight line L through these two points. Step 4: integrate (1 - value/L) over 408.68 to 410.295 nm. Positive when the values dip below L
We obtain 0.46 nm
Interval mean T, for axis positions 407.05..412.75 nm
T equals 5.71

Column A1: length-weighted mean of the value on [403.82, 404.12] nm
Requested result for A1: 7.05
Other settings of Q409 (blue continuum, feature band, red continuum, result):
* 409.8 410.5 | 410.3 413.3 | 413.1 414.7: -0.39 nm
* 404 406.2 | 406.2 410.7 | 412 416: 0.81 nm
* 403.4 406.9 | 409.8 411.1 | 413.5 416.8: 0.49 nm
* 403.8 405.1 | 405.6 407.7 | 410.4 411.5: -0.11 nm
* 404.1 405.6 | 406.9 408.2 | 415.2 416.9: 0.12 nm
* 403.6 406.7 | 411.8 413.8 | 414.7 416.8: 0.09 nm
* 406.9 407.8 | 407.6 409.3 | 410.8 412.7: 0.07 nm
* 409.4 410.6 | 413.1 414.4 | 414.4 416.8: -0.17 nm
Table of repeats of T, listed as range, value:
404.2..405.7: 7.08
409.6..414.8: 5.96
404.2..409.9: 6.46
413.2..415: 6.95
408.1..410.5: 5.23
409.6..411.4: 4.6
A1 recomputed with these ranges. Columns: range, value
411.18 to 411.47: 5.68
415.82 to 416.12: 7.22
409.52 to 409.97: 4.47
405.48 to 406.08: 7.01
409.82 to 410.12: 3.89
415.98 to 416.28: 7.04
